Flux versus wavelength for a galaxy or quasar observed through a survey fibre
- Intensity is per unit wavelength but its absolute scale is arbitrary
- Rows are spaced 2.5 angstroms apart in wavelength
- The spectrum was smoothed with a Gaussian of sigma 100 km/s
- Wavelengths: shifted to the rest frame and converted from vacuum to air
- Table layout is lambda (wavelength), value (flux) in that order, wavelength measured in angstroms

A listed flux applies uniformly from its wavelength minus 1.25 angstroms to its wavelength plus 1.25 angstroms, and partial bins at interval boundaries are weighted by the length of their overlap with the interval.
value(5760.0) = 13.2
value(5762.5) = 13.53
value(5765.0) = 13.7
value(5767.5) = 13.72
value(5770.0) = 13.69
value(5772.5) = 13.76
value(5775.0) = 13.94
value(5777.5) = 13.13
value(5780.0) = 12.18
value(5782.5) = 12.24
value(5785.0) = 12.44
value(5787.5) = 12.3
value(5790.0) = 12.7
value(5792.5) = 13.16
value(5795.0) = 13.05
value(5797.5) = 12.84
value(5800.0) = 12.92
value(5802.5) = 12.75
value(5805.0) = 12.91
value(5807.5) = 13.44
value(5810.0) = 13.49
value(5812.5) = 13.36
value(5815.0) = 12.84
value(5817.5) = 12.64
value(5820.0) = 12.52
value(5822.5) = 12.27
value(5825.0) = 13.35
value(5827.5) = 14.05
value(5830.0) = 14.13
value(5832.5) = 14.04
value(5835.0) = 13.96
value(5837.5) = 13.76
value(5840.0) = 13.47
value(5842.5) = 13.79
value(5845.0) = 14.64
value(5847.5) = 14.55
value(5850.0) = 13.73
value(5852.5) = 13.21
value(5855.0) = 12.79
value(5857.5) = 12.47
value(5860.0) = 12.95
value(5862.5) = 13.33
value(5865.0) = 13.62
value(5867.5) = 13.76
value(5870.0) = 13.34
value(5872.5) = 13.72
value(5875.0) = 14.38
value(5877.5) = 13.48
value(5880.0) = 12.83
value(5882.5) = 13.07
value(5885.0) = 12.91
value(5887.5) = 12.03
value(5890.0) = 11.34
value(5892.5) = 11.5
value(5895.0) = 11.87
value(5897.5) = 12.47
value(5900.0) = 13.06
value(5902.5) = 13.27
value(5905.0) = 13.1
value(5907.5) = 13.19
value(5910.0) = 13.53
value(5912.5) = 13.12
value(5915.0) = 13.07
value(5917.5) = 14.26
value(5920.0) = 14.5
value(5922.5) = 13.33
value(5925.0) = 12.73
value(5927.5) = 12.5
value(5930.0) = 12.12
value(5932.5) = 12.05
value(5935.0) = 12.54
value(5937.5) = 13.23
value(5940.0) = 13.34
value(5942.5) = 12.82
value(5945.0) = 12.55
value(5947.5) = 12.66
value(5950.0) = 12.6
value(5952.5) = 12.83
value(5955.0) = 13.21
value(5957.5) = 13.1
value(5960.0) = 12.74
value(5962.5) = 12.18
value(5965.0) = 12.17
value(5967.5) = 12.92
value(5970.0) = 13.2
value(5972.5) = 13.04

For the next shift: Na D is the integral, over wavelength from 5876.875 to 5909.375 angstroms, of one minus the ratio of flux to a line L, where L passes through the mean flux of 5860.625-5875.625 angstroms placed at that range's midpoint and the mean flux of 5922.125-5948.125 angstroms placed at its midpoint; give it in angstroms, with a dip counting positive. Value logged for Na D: 1.6 angstroms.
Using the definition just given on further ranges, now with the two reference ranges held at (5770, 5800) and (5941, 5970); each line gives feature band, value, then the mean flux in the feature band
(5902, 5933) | -0.93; 13.2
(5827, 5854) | -2.24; 13.9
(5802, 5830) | -0.49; 13.1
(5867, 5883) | -0.87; 13.5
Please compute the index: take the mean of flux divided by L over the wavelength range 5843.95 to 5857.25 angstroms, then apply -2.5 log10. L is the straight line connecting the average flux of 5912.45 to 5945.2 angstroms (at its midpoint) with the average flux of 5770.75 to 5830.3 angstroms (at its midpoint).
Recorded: -0.05 mag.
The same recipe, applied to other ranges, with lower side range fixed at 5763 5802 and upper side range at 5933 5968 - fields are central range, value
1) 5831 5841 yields -0.07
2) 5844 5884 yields -0.05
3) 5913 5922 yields -0.08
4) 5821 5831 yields -0.04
